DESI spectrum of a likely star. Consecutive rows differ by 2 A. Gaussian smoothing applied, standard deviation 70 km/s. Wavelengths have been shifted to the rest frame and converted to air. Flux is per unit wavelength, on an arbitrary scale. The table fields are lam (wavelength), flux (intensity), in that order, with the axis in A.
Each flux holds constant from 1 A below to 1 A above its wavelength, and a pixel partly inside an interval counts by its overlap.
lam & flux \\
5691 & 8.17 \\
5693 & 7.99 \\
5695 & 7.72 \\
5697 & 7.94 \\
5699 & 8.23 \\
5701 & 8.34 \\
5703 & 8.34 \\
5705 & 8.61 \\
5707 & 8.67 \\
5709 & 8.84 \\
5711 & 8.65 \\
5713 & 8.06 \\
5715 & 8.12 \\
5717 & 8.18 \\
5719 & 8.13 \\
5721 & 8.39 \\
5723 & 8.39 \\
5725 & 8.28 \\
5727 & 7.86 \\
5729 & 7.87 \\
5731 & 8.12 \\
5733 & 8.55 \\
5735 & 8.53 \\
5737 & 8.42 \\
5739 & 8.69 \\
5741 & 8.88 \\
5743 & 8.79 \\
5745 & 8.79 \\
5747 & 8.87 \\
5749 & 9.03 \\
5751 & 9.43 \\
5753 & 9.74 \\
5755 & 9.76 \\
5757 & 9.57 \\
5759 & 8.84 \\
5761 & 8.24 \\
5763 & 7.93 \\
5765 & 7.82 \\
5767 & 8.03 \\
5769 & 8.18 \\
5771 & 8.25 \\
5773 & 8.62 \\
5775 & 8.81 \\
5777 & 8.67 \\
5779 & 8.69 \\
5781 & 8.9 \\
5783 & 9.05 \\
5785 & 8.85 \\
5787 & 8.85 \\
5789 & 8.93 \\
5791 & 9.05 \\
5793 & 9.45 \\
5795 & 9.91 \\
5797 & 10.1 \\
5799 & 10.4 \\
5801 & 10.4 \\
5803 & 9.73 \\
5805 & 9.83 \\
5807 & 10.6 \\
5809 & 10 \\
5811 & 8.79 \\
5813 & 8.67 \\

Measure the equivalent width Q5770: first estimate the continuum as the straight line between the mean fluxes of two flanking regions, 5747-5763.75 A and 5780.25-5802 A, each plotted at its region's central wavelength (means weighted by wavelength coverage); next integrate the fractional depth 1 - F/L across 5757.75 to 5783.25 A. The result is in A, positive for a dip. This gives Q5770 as 2.1 A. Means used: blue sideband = 9.07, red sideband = 9.45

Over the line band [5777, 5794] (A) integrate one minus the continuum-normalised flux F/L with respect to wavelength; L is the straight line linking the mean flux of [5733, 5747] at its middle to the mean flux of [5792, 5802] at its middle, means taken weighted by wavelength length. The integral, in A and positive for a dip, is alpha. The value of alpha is 1.4 A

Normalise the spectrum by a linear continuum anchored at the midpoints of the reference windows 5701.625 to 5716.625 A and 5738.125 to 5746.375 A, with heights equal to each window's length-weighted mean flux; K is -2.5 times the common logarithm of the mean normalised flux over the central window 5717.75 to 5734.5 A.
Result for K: 0.05 mag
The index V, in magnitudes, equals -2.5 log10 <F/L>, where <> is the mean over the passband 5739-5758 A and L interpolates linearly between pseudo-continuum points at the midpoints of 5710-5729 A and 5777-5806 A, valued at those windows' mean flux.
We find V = -0.06 mag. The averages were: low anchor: 8.21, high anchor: 9.41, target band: 9.18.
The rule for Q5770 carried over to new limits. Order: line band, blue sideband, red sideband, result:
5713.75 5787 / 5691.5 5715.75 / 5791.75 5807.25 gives 4.2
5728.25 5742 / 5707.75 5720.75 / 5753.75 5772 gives 0.0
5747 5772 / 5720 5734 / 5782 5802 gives 0.3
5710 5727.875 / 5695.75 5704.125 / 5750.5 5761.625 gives 0.7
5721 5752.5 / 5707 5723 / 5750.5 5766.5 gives 0.1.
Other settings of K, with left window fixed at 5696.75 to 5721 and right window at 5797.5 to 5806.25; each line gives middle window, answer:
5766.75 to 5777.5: 0.13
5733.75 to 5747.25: 0.03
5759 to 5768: 0.16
